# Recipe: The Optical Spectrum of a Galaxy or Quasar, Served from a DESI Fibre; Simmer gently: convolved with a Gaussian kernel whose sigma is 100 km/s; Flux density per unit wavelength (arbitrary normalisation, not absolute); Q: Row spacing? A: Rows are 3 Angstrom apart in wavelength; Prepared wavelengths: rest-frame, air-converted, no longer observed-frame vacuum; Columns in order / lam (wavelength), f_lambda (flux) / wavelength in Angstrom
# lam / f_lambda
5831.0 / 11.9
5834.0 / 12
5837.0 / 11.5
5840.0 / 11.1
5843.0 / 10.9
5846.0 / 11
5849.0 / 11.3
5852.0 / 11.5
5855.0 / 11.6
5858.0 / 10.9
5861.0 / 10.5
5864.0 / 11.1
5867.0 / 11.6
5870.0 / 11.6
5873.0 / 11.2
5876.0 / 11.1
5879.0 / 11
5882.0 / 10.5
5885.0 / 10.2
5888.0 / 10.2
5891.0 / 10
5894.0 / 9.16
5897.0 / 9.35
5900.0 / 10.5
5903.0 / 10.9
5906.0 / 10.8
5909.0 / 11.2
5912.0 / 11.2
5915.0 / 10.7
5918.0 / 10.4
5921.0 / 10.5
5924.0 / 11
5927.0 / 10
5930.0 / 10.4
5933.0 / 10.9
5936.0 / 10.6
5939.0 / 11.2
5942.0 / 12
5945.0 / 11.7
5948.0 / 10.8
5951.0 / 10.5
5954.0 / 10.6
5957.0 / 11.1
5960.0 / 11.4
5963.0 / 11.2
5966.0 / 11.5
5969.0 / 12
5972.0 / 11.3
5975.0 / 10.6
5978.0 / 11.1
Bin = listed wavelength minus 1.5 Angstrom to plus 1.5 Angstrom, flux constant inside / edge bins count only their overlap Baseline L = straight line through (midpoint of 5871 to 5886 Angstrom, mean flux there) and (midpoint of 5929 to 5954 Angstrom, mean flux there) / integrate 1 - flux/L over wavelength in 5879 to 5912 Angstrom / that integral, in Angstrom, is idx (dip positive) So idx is 1.6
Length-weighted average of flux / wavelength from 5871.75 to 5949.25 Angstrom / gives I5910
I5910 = 10.7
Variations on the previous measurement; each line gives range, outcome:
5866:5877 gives 11.4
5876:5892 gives 10.5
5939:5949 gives 11.5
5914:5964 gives 10.9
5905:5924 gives 10.8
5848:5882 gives 11.2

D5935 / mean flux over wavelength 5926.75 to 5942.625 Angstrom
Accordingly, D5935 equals 10.9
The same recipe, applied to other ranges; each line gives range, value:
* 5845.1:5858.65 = 11.3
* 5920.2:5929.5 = 10.5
